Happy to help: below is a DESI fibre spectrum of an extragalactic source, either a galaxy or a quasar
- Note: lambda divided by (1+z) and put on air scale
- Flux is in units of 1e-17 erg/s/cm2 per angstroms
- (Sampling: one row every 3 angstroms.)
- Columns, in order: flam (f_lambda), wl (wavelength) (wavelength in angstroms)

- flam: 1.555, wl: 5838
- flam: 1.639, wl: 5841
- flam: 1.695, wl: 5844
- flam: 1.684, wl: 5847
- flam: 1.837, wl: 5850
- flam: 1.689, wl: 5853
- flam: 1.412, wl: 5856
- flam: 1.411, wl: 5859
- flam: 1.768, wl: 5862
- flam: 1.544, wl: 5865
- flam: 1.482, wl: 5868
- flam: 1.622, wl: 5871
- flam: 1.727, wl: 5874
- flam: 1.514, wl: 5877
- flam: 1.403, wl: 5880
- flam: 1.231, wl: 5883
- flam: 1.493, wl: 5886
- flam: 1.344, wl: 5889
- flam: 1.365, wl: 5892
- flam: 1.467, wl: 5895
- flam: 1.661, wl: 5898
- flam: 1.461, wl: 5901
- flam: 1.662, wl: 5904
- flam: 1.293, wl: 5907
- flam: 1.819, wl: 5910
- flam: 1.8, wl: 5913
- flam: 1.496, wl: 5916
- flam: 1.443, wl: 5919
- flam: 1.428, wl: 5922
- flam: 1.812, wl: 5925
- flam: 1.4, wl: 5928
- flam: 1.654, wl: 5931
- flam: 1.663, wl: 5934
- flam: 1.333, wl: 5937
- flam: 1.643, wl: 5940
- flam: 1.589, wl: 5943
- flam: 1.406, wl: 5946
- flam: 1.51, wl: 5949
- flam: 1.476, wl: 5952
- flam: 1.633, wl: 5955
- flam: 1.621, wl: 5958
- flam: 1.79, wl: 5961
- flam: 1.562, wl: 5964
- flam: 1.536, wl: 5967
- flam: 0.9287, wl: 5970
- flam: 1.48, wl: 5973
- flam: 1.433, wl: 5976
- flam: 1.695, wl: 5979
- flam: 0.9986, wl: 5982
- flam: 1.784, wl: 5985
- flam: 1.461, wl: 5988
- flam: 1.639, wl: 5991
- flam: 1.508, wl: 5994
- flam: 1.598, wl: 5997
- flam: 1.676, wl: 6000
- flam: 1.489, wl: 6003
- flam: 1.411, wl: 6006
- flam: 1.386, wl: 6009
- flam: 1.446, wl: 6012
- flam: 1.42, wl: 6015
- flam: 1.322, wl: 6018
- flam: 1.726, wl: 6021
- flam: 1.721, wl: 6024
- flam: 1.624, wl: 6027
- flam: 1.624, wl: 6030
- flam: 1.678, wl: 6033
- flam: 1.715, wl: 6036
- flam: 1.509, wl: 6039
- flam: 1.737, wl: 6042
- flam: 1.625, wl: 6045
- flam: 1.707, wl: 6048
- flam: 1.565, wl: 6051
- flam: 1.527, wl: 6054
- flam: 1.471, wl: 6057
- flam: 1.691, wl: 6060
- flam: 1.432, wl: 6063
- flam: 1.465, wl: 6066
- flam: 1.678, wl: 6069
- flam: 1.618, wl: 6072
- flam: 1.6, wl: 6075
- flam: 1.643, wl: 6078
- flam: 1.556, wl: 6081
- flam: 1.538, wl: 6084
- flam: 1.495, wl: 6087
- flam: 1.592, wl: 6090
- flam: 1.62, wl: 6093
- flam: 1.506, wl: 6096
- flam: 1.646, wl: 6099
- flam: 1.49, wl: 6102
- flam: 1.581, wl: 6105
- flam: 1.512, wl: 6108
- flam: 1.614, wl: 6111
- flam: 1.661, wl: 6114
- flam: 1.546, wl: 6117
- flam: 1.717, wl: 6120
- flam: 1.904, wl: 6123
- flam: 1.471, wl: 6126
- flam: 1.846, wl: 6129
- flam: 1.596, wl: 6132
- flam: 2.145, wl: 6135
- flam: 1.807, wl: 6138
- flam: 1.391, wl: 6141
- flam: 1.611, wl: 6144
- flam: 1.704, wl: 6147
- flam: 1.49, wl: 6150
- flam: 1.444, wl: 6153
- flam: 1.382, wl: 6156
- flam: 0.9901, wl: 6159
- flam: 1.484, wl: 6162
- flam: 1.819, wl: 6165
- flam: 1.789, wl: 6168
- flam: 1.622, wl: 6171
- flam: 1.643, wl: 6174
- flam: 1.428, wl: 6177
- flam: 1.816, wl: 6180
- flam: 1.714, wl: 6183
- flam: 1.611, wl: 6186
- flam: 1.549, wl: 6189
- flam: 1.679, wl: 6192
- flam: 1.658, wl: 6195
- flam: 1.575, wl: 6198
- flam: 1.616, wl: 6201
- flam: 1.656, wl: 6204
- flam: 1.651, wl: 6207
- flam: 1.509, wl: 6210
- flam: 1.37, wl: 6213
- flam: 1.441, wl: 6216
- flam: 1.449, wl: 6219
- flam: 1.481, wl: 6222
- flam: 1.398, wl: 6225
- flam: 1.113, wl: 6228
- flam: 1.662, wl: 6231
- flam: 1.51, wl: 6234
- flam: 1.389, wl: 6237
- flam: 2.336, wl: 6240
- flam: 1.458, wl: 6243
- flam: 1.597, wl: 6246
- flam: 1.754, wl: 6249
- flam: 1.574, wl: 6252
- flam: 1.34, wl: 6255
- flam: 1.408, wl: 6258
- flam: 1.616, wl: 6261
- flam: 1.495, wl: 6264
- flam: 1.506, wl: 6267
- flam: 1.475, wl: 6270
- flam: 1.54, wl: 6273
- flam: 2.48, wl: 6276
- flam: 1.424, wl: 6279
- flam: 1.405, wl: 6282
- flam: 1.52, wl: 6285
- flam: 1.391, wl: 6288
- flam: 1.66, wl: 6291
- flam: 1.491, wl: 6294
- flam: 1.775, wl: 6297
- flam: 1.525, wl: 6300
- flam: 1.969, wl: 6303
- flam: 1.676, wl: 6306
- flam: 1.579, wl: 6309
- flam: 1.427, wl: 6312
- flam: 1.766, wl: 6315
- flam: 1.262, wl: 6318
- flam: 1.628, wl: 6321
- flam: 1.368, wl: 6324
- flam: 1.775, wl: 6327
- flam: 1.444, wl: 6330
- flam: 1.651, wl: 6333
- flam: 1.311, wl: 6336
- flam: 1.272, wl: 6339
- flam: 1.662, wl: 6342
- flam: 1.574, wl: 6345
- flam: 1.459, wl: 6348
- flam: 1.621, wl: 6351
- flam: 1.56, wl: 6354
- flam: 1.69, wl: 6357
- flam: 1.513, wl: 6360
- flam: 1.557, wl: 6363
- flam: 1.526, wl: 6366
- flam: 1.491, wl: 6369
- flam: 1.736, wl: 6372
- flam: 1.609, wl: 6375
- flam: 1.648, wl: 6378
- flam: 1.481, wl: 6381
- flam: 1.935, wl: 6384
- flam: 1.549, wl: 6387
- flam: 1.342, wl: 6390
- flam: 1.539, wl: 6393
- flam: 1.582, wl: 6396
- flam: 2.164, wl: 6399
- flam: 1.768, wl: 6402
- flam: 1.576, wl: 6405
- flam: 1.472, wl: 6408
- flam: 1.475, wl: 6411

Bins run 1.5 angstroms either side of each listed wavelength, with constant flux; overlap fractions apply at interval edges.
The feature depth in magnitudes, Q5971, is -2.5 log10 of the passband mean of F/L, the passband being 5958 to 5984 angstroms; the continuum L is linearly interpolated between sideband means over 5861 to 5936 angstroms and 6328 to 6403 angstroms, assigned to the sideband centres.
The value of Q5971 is 0.07 mag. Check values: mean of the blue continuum 1.54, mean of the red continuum 1.59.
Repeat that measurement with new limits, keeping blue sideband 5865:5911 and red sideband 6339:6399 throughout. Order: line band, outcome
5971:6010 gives 0.02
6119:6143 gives -0.12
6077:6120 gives -0.03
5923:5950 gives -0.03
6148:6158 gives 0.09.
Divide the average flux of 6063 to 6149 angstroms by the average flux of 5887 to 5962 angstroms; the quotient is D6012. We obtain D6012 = 1.0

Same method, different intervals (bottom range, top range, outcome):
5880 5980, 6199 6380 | 1.03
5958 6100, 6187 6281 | 1.01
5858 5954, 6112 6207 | 1.06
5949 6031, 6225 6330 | 1.04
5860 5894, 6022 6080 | 1.08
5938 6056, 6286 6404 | 1.03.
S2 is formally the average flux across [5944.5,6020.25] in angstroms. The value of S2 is 1.49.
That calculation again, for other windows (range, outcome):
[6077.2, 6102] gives 1.57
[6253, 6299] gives 1.57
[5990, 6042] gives 1.56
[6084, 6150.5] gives 1.63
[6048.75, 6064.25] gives 1.55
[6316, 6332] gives 1.51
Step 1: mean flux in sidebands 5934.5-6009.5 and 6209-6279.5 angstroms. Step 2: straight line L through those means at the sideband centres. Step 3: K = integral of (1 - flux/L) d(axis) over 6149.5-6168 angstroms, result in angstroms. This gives 1.0 angstroms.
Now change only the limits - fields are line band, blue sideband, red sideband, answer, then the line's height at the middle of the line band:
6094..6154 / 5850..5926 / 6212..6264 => -4.20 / 1.53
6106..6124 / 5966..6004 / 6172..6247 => -1.38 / 1.53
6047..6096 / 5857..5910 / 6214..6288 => -1.35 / 1.53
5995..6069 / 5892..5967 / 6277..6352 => -0.35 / 1.56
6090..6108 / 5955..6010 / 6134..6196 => 0.02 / 1.57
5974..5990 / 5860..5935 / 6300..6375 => 0.67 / 1.54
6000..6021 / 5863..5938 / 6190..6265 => 1.11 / 1.54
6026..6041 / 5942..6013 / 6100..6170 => -0.91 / 1.54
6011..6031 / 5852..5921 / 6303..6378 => -0.27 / 1.53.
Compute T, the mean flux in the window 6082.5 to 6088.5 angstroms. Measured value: 1.52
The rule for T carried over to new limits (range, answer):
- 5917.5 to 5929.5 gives 1.52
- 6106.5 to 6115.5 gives 1.6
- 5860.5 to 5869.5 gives 1.6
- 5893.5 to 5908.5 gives 1.51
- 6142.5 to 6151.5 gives 1.6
